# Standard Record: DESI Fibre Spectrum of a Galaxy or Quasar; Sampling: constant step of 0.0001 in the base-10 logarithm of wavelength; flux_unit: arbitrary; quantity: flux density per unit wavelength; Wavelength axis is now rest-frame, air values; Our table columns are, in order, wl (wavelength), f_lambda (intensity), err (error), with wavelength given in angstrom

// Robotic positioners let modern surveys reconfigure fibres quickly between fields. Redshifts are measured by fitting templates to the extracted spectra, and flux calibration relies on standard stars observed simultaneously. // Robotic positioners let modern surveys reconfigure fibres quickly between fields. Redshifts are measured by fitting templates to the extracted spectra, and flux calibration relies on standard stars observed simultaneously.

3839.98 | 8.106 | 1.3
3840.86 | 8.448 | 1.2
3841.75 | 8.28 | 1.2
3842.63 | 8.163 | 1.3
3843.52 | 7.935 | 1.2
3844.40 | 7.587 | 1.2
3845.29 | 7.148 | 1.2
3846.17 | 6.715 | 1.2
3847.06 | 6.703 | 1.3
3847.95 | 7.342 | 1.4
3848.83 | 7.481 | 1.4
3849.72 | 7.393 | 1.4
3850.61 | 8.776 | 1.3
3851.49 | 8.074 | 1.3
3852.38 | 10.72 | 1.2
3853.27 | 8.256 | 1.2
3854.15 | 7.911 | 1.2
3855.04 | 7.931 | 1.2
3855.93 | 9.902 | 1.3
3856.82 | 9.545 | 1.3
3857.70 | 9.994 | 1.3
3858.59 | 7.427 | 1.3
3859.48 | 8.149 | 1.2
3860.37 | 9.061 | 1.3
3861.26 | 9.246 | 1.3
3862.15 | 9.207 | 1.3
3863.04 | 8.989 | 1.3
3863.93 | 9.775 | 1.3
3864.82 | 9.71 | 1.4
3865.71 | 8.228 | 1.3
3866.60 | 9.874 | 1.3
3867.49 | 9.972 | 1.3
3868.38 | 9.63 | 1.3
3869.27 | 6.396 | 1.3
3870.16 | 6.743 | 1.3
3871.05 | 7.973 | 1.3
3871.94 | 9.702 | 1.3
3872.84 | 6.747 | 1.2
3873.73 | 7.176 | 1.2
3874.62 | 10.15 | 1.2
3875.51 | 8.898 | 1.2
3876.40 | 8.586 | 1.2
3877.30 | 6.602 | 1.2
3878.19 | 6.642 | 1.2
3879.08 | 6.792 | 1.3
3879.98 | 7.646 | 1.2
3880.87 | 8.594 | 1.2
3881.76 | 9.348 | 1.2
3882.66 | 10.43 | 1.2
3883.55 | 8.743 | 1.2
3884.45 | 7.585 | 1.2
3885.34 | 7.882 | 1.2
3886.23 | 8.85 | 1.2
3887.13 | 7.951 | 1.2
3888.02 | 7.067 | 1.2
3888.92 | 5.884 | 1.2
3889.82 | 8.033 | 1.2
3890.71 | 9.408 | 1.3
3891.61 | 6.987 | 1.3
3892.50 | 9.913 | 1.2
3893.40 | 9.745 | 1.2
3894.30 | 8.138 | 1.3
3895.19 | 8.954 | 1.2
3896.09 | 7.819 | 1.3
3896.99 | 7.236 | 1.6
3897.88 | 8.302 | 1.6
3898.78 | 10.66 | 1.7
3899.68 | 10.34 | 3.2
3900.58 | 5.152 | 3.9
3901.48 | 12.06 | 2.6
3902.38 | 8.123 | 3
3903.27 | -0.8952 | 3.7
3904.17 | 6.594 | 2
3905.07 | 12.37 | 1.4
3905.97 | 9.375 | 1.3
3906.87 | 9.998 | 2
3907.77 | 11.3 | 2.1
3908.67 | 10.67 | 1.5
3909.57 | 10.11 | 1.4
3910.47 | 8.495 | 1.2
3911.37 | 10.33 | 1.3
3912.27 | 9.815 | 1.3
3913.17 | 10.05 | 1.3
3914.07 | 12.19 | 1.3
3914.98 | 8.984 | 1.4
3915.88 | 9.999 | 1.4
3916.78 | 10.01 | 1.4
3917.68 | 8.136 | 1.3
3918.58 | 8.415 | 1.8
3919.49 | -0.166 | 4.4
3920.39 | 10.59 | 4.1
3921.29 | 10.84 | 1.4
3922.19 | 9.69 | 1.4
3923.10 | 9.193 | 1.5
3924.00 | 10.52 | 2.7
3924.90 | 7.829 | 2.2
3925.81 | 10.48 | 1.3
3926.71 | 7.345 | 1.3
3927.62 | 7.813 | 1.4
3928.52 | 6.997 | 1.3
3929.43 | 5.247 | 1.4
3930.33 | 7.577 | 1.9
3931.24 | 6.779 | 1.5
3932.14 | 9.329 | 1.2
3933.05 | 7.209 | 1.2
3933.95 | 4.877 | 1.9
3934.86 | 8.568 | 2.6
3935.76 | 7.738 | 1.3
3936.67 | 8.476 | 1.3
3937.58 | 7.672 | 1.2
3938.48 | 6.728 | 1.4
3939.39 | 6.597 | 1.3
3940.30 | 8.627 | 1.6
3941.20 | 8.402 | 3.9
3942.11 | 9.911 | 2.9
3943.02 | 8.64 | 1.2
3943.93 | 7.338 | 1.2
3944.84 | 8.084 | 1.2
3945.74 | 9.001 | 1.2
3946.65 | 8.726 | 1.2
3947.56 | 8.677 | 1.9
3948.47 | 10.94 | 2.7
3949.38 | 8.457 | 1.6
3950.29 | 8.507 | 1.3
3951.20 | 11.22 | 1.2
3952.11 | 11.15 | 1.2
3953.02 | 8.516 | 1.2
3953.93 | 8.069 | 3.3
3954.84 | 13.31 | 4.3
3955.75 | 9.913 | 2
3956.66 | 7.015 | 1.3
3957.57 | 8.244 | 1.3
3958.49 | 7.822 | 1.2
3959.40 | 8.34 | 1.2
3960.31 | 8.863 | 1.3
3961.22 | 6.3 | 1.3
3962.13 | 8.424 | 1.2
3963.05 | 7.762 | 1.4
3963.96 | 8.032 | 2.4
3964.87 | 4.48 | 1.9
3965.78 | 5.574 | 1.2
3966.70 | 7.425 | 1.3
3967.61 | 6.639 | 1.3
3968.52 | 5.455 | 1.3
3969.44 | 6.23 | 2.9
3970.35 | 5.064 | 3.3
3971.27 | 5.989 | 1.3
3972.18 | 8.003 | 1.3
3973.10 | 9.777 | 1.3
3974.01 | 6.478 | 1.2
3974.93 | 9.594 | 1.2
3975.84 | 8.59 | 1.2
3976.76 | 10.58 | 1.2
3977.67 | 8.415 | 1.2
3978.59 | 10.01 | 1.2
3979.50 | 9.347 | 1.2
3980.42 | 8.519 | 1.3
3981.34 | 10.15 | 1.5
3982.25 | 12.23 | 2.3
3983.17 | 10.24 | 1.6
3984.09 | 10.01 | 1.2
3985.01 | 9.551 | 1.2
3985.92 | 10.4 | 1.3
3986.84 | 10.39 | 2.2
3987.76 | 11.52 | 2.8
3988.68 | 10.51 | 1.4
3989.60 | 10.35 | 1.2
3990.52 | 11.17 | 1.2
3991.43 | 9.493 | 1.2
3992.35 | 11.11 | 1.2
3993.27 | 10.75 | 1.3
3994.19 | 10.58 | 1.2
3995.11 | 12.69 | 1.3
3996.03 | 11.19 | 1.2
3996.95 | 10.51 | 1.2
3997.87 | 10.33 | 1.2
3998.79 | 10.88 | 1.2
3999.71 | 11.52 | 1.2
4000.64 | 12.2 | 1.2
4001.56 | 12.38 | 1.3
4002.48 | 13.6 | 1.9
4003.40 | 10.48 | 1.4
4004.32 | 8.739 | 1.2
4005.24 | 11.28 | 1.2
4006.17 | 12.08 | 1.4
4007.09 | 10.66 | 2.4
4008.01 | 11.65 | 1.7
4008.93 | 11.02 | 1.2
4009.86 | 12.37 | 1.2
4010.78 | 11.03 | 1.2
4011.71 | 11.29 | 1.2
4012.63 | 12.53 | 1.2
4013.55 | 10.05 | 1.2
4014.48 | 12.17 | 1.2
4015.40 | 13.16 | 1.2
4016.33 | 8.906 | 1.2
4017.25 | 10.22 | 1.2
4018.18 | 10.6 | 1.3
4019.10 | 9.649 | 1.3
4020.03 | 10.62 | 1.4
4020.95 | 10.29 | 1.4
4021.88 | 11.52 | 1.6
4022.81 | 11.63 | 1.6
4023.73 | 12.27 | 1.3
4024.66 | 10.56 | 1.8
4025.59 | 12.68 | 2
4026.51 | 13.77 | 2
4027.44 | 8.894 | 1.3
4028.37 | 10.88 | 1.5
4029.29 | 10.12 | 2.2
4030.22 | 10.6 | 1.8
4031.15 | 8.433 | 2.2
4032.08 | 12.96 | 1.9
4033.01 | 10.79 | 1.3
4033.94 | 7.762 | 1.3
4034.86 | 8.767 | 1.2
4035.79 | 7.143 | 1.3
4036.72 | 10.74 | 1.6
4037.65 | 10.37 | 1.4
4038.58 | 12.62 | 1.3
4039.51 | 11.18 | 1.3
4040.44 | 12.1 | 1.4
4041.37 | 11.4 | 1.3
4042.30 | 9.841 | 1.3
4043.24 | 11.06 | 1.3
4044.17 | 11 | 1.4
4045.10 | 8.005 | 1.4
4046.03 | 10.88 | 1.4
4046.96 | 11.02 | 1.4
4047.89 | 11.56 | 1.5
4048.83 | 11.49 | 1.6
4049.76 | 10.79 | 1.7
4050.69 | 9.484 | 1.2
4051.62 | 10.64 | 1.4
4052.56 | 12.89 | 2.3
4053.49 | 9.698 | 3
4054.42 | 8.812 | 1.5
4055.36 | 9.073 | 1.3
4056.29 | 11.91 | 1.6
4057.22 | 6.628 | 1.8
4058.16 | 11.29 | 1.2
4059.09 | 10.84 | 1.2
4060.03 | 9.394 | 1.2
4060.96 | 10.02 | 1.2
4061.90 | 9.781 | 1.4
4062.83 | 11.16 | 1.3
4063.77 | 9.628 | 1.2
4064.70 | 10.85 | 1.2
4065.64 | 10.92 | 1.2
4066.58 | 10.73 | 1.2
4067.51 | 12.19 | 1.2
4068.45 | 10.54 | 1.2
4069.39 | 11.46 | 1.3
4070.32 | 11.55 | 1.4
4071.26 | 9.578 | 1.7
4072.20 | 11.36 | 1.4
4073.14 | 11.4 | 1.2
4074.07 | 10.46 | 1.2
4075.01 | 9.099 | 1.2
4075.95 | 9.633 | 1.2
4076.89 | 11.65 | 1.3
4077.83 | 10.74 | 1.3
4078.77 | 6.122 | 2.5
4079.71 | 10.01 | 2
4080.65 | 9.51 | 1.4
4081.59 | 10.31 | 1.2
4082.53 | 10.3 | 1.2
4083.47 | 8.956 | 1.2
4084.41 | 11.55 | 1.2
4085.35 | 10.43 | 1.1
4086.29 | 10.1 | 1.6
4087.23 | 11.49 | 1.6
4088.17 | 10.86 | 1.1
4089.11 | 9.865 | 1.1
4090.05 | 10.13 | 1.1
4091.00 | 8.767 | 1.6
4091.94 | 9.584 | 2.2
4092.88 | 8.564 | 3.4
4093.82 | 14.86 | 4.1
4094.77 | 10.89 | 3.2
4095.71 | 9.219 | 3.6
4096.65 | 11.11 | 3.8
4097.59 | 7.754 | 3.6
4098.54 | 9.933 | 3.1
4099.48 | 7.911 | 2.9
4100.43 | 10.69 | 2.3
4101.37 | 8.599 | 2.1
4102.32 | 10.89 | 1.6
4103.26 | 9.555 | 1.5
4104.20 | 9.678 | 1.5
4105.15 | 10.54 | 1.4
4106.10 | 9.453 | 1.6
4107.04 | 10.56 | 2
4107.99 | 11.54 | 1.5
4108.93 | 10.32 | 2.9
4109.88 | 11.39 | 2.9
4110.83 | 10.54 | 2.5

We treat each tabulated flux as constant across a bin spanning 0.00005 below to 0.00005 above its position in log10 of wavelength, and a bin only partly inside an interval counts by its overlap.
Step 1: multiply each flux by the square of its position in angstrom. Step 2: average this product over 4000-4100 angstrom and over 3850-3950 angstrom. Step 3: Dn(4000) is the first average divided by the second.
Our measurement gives 1.34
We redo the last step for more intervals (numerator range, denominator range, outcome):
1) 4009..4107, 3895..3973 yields 1.34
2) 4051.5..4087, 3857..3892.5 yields 1.35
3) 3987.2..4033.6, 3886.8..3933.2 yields 1.36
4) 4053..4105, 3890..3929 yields 1.25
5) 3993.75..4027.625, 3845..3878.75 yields 1.45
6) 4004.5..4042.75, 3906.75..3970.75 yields 1.36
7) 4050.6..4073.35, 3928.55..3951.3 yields 1.38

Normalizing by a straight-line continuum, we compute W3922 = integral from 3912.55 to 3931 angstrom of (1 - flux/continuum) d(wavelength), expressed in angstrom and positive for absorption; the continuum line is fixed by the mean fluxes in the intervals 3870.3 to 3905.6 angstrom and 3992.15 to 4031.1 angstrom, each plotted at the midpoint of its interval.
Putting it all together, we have 0.8 angstrom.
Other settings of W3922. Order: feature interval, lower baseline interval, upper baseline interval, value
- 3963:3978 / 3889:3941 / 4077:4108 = 2.8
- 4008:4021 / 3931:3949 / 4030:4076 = -1.9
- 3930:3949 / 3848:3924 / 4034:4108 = 2.1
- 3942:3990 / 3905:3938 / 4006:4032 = 5.3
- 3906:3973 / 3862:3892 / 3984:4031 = 8.4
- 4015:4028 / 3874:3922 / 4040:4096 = -1.5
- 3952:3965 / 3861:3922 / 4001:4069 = 1.6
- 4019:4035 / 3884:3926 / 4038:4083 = -1.0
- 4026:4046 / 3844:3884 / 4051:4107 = -1.2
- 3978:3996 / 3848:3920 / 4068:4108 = -2.2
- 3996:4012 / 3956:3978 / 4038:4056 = -4.1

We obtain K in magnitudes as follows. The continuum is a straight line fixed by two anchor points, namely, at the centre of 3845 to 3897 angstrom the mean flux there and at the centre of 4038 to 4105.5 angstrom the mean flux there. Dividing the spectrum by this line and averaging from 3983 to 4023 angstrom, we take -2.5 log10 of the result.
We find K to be -0.14 mag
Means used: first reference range 8.35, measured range 11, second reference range 10.3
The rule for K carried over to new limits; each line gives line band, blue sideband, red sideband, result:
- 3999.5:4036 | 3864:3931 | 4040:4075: -0.09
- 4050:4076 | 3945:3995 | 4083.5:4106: -0.07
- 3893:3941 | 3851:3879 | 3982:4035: 0.12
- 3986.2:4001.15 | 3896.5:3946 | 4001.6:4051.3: -0.09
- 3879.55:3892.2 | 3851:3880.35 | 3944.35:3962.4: 0.06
